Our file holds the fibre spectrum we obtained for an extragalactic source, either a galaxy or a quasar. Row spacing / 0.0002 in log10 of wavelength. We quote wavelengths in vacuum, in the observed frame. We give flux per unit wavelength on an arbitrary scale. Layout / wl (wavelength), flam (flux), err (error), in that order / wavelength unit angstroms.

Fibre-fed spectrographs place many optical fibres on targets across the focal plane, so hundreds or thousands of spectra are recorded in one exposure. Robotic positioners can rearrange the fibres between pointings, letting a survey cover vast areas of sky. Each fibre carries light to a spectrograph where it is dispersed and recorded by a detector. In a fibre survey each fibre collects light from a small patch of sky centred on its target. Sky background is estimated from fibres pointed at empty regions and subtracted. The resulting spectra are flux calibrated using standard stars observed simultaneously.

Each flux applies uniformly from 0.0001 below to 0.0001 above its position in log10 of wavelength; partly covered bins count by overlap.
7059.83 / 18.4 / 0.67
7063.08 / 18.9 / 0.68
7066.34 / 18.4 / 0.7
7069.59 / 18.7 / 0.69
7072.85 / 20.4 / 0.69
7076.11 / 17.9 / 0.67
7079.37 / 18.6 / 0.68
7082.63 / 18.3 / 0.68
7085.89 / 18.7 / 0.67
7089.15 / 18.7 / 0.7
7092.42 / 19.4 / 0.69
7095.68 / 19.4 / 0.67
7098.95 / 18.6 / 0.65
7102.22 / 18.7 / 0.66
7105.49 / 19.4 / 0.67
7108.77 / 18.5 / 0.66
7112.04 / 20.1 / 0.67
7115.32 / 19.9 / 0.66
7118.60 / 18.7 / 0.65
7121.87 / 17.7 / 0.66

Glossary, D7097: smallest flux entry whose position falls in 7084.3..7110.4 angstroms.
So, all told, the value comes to 18.5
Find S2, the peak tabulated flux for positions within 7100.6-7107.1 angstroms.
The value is 19.4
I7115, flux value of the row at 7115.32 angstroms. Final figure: 19.9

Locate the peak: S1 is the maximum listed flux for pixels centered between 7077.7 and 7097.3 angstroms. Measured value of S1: 19.4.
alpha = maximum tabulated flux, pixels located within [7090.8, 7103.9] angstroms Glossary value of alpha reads 19.4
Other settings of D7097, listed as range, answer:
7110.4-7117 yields 19.9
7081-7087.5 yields 18.3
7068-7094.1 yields 17.9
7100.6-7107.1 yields 18.7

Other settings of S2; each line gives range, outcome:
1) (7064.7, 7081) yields 20.4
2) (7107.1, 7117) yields 20.1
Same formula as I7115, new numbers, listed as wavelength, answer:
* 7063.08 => 18.9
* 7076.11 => 17.9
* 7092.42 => 19.4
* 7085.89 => 18.7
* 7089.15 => 18.7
